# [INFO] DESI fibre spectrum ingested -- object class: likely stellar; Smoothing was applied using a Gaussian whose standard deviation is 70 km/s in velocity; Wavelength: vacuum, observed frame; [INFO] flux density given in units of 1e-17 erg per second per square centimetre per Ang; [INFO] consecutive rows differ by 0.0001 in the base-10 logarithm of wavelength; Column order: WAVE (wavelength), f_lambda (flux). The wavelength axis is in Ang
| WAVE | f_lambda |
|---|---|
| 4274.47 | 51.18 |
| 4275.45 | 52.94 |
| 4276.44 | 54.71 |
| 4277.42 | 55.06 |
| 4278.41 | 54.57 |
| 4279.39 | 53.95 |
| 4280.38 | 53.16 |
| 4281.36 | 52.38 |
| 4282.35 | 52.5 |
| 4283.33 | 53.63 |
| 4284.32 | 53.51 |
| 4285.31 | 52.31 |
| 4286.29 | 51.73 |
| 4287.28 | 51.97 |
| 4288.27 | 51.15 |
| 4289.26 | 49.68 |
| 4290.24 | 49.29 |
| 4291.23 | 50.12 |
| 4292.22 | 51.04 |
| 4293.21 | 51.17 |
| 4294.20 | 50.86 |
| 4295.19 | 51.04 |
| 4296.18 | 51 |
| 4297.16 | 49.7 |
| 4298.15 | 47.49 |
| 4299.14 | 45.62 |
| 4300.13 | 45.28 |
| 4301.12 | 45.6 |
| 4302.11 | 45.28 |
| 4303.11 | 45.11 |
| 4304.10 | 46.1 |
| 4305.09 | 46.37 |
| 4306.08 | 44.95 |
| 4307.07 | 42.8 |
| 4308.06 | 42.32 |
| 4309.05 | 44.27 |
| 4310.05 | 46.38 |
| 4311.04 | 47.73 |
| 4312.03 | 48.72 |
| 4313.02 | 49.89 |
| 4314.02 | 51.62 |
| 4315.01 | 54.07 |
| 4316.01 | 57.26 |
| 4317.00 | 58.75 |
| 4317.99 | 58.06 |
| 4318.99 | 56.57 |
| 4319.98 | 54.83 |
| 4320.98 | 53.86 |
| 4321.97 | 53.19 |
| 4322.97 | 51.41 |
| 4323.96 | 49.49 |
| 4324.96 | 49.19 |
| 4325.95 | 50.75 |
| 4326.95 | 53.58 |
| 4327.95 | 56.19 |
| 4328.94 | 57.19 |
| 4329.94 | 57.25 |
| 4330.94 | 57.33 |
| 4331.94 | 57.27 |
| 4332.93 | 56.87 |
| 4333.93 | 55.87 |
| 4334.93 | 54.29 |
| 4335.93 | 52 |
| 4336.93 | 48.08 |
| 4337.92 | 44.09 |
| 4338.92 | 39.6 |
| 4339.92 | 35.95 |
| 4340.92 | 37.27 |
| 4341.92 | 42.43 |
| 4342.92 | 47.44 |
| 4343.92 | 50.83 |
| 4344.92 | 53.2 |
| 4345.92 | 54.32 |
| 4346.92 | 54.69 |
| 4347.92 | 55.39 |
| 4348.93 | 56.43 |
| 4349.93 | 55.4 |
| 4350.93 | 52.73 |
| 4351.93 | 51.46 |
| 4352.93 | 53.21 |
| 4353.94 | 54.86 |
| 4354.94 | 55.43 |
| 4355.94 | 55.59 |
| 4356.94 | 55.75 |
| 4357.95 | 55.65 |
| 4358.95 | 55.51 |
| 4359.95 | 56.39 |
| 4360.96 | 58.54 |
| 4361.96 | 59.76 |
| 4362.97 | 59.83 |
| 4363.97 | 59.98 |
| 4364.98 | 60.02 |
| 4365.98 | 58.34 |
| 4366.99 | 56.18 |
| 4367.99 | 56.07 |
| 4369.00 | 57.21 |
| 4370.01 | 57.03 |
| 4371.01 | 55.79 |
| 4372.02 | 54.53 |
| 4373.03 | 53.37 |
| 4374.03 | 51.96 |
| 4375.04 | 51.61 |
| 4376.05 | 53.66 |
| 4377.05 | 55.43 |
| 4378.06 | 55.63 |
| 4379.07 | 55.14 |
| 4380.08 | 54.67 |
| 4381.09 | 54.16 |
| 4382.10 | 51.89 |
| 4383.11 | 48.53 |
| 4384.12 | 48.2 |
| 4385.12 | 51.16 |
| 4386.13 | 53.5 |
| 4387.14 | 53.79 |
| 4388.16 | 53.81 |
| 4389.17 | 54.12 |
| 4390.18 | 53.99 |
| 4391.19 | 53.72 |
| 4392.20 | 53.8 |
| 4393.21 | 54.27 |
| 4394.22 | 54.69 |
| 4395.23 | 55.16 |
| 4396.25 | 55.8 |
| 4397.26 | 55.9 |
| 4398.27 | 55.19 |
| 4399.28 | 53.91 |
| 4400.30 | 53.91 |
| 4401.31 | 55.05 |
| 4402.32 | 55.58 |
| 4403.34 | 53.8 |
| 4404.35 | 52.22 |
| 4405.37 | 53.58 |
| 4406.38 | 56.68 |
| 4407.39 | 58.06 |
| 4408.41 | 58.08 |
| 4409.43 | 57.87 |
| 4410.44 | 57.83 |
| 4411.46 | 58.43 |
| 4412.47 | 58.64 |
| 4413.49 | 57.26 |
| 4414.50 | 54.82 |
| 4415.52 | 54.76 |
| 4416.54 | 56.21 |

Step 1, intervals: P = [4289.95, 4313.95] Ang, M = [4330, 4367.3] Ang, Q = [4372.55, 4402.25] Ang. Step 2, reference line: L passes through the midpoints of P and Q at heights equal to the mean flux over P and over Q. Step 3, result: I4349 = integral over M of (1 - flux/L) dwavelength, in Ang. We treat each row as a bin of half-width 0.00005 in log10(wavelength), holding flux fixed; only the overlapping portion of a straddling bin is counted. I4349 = -1.70 Ang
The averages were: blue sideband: 47.5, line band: 53.2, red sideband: 53.7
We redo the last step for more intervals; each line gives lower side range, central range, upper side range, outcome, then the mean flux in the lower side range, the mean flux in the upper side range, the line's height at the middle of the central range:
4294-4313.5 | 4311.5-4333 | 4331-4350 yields -2.54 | 46.8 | 50.1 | 48.5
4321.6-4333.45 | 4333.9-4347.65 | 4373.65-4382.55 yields 1.61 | 54.2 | 53.8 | 54.1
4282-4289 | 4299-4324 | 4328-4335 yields 2.43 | 52.3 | 56.7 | 54.8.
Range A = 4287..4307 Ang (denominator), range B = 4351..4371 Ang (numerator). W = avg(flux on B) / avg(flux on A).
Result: 1.2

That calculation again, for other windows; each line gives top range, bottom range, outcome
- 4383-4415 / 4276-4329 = 1.08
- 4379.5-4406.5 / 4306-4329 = 1.04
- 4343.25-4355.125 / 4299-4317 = 1.13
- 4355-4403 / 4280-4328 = 1.09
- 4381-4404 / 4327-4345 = 1.07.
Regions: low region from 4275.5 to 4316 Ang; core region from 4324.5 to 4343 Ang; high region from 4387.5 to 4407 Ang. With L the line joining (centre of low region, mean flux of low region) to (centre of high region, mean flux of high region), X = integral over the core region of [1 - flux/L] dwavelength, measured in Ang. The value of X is 0.5 Ang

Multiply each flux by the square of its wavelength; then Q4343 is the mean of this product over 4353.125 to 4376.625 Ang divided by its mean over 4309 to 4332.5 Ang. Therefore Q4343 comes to 1.08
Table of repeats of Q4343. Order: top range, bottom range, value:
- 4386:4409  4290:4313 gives 1.21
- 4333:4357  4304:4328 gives 1.01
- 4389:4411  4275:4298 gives 1.12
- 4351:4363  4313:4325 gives 1.05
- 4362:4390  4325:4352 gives 1.08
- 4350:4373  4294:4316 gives 1.22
